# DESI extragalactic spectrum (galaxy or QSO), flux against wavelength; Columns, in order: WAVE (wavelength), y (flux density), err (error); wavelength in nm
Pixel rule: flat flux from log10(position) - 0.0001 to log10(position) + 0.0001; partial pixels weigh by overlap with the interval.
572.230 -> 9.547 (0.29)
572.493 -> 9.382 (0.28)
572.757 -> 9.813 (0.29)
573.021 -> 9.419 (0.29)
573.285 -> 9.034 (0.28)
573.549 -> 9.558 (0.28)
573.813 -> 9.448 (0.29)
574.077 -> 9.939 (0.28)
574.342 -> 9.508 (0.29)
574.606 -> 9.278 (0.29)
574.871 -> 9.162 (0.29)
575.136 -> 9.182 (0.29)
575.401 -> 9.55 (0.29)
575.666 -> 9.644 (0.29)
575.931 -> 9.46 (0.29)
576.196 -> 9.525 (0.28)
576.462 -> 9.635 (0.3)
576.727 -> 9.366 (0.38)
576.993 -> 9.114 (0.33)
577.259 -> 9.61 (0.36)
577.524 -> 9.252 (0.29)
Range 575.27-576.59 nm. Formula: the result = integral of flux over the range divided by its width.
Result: 9.56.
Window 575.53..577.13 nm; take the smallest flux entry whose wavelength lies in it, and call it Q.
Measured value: 9.114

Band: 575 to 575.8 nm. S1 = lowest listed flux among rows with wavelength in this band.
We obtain 9.182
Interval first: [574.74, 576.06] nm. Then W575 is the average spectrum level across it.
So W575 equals 9.4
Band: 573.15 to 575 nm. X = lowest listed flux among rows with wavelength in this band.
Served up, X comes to 9.034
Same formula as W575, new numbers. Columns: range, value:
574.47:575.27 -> 9.21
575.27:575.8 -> 9.6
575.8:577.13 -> 9.42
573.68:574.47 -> 9.63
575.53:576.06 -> 9.56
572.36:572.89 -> 9.6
